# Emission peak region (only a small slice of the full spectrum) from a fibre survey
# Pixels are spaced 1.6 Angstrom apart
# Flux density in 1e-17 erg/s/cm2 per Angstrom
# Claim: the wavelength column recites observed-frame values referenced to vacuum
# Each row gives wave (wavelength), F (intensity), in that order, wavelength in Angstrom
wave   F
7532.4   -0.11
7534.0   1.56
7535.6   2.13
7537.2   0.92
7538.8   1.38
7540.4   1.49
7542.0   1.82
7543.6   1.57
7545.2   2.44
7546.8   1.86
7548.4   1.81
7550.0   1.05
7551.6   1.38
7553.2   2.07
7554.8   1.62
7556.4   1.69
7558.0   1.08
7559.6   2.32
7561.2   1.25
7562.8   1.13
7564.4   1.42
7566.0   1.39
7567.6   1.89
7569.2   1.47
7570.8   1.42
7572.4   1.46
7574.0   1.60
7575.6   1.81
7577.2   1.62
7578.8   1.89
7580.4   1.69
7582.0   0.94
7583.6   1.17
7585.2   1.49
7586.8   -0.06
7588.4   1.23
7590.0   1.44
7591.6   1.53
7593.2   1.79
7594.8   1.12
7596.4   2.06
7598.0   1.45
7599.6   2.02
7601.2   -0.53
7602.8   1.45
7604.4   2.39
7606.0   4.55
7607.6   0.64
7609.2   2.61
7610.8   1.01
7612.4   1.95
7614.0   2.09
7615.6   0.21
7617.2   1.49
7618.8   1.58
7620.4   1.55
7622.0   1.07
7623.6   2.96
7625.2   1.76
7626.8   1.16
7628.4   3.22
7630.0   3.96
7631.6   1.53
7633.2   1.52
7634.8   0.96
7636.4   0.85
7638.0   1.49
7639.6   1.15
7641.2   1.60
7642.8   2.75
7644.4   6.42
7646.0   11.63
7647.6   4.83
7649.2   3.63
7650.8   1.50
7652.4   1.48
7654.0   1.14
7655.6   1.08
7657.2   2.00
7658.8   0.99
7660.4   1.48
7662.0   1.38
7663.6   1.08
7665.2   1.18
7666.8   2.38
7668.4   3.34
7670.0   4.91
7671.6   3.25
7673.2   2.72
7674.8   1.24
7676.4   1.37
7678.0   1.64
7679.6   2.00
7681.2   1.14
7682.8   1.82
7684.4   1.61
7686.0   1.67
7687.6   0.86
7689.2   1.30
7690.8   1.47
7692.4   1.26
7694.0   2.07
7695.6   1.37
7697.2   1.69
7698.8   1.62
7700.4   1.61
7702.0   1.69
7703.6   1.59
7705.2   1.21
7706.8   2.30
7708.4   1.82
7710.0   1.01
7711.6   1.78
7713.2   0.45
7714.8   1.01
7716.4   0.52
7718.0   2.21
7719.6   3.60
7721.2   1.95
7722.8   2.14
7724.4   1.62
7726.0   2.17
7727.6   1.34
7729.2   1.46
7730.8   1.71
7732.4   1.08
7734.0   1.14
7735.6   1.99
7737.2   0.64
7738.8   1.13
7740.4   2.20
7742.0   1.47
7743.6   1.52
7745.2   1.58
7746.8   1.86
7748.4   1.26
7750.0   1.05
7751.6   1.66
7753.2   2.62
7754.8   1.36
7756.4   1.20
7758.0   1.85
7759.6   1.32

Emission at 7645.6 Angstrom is Halpha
